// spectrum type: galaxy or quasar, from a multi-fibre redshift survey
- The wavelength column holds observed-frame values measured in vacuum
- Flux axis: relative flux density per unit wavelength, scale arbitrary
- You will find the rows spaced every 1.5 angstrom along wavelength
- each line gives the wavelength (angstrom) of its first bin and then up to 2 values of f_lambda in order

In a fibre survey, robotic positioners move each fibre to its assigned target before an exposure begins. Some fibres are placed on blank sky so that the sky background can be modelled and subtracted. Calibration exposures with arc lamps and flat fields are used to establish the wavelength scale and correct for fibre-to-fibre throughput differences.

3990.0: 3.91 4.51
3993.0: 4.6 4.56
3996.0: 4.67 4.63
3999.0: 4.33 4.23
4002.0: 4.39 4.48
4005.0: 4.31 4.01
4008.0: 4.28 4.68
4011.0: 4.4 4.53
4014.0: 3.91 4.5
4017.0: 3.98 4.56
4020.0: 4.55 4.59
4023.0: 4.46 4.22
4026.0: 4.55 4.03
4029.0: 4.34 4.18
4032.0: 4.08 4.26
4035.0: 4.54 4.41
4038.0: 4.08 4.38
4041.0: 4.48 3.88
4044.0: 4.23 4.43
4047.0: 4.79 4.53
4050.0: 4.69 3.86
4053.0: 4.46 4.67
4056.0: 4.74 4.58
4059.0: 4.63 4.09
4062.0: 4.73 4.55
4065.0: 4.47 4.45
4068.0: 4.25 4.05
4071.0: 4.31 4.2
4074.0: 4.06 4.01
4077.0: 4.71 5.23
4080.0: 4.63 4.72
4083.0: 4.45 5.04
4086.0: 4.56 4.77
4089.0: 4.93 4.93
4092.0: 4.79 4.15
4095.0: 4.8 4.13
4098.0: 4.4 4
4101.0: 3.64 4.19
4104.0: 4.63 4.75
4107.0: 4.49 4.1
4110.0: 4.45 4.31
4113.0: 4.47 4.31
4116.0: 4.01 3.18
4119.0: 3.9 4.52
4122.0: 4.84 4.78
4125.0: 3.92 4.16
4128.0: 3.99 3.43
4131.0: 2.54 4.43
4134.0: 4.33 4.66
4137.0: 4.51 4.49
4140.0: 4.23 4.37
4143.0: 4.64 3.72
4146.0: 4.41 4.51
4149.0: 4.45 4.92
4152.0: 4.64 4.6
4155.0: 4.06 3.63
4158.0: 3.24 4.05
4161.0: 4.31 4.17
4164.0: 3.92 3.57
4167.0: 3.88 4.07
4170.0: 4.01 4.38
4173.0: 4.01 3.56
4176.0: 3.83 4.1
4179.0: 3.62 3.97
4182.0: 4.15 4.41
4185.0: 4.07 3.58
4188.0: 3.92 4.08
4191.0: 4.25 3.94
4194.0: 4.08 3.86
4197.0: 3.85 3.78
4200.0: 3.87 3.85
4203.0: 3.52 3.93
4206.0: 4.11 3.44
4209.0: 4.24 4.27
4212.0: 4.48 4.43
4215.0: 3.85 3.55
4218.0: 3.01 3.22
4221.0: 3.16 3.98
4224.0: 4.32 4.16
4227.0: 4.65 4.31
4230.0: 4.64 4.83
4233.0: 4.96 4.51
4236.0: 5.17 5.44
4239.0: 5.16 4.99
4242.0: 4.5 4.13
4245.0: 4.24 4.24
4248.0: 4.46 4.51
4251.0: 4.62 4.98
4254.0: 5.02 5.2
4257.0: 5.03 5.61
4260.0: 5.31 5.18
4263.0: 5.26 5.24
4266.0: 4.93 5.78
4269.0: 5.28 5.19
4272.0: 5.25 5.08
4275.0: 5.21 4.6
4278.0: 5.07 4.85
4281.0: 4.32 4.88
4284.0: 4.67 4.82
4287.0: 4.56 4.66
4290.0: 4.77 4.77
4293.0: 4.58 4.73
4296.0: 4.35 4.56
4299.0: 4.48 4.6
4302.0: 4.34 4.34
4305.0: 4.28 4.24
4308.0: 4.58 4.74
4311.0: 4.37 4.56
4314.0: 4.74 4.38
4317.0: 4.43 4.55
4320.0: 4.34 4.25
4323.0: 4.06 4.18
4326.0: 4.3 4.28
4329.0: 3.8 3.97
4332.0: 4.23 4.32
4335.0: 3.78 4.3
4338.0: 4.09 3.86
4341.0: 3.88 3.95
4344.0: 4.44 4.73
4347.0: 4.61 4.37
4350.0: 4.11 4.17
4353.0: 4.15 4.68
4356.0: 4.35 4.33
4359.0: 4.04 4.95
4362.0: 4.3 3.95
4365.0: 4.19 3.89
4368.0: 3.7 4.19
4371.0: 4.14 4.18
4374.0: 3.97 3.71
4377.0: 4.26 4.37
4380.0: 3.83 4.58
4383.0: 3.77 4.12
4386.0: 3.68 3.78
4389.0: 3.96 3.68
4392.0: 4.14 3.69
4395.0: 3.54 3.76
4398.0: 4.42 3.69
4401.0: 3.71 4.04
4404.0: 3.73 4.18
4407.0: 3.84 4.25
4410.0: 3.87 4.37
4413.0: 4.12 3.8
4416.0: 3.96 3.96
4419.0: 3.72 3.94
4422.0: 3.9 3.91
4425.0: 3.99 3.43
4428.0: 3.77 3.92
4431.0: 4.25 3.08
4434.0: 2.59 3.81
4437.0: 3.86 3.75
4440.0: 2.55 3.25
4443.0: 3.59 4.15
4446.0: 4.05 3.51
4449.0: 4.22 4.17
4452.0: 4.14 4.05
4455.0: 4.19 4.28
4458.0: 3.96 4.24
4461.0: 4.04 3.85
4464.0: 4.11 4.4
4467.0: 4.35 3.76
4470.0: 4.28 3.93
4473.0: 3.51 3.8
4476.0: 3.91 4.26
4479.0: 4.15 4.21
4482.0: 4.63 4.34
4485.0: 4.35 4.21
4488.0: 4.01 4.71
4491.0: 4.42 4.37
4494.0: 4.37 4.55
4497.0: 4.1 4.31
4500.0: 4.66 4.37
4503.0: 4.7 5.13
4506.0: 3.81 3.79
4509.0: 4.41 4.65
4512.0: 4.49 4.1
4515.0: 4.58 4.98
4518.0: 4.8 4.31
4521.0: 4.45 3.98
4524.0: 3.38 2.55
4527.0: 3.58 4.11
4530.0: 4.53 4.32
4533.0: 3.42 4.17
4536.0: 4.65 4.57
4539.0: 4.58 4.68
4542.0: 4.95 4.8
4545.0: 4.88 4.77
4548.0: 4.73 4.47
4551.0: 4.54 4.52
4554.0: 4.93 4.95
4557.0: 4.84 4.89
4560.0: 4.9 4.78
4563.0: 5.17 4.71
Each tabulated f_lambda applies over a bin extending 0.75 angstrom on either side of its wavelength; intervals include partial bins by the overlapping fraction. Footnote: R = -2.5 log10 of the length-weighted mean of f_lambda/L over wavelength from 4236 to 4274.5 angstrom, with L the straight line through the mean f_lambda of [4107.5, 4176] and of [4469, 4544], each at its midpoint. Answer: -0.191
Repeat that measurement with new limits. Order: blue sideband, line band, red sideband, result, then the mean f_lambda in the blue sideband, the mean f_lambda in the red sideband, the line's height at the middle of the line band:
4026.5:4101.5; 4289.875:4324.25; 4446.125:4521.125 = -0.04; 4.43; 4.26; 4.33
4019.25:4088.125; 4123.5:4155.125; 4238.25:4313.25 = 0.08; 4.43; 4.78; 4.57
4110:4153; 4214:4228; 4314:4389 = 0.12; 4.24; 4.18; 4.22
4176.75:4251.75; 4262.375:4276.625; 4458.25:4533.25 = -0.24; 4.17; 4.21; 4.18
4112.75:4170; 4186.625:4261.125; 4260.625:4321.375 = 0.04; 4.15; 4.74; 4.47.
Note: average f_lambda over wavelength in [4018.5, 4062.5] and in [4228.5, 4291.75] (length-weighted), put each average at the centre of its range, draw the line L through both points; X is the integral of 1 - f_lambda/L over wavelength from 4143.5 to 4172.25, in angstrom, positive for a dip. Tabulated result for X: 3.2 angstrom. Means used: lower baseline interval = 4.4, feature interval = 4.14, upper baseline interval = 4.9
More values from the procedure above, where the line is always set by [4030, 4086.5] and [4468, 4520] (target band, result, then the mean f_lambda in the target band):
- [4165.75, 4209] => 4.6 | 3.93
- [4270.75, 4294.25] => -2.4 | 4.81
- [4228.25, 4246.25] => -1.5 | 4.74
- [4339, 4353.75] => 0.4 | 4.23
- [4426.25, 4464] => 4.6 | 3.8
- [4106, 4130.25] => 1.3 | 4.18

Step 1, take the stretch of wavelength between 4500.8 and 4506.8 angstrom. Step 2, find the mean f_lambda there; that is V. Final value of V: 4.5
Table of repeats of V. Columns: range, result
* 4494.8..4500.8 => 4.4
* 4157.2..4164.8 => 3.93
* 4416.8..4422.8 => 3.88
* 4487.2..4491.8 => 4.38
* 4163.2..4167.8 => 3.8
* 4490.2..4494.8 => 4.39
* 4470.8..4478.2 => 3.88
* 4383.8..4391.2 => 3.84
